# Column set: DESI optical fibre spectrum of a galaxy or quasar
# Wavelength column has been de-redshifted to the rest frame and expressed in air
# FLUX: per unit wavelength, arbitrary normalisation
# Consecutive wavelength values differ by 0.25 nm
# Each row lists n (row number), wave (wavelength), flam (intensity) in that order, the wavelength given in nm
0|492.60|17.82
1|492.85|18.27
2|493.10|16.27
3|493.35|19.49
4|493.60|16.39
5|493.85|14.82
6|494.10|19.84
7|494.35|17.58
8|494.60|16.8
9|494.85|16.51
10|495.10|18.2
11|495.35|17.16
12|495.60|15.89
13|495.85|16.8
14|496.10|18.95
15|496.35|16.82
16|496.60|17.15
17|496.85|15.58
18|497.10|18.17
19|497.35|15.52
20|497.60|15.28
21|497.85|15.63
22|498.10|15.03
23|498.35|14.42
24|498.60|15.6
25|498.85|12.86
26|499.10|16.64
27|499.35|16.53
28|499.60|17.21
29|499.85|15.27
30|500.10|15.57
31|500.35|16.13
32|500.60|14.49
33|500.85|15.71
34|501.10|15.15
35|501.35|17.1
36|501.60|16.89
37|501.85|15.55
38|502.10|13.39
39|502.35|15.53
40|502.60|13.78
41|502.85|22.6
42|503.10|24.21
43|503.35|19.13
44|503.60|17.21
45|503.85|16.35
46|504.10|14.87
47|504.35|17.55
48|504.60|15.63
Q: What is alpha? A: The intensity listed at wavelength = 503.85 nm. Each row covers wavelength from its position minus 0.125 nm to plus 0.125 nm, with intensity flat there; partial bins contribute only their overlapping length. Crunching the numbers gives 16.35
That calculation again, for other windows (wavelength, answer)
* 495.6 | 15.89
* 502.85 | 22.6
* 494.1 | 19.84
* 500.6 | 14.49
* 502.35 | 15.53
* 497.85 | 15.63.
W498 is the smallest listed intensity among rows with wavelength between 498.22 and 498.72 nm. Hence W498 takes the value 14.42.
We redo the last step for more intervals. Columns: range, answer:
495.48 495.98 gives 15.89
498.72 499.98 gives 12.86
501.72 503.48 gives 13.39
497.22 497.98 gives 15.28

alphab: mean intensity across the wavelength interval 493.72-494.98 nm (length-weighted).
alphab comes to 17.1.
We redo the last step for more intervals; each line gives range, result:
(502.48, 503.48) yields 19.9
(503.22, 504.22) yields 16.9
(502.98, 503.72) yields 20.2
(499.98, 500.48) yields 15.8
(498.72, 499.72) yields 15.8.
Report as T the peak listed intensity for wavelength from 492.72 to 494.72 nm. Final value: 19.84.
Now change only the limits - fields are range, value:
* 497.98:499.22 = 16.64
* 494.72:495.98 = 18.2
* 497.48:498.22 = 15.63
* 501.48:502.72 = 16.89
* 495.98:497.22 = 18.95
